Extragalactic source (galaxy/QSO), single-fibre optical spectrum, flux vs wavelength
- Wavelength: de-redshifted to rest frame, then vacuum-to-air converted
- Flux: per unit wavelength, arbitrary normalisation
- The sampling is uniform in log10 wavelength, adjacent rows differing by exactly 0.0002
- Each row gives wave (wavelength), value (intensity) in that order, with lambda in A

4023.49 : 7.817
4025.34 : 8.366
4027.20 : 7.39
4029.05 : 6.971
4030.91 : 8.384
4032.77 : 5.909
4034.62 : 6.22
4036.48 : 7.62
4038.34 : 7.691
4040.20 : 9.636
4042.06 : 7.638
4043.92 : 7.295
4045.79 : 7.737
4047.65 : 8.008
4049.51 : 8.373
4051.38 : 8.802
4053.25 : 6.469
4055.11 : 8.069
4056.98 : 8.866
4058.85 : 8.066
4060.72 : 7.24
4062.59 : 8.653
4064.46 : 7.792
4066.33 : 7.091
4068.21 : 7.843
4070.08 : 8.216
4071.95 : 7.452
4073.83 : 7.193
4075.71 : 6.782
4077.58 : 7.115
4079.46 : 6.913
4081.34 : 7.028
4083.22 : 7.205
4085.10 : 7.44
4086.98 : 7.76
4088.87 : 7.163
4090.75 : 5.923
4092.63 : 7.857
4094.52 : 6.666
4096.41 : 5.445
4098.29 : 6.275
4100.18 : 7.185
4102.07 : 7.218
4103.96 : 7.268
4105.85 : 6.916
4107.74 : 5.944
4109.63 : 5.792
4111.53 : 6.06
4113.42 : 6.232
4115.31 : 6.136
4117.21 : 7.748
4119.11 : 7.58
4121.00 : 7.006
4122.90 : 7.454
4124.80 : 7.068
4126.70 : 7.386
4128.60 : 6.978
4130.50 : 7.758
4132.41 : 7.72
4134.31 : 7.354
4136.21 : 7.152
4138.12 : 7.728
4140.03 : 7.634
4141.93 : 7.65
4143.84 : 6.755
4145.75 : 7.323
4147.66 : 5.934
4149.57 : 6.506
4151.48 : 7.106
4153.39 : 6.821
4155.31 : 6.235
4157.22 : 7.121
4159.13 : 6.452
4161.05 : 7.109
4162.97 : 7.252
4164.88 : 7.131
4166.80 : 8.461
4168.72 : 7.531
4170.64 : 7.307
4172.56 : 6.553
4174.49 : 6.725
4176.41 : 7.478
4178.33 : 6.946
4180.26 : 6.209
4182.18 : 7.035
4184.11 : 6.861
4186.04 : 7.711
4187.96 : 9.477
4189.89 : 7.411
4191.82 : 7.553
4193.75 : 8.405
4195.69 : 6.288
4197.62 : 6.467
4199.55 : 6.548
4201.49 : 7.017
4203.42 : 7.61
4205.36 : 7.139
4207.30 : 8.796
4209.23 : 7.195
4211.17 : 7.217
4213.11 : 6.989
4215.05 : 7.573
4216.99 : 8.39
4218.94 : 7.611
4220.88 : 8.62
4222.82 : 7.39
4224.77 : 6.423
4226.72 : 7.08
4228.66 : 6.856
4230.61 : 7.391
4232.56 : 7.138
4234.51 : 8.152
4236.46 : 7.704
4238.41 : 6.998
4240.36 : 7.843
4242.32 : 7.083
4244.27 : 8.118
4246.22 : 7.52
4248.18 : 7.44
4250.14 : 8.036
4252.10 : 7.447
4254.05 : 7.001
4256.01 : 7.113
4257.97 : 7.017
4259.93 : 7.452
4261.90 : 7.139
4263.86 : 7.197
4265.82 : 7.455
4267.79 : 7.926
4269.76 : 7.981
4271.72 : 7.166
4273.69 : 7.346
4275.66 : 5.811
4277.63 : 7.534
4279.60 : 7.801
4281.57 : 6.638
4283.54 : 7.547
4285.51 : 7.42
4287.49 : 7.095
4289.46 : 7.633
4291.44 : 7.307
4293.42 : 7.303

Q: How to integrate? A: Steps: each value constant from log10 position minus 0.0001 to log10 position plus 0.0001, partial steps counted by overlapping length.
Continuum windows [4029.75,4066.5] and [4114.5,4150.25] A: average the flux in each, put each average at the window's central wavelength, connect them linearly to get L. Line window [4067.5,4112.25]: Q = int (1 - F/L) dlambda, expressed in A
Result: 3.4 A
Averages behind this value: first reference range 7.79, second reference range 7.21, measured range 6.94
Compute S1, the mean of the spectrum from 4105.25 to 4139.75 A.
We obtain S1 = 7.01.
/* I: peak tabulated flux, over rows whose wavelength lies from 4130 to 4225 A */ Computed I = 9.477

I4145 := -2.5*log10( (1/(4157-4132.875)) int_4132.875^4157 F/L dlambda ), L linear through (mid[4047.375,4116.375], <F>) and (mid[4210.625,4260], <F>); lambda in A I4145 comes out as 0.04 mag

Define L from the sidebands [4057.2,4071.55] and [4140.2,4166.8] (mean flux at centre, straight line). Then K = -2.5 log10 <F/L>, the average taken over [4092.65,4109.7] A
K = 0.13 mag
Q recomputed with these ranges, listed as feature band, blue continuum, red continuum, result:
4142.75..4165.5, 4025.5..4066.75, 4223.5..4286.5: 2.2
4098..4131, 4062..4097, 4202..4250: 1.9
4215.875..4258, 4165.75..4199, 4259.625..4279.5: -1.0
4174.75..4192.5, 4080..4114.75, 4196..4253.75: -0.4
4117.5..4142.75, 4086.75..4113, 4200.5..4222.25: -1.9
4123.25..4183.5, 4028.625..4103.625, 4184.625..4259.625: 2.7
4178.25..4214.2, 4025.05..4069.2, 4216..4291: 0.9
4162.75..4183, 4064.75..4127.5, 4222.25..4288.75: 0.0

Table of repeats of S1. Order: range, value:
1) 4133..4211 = 7.2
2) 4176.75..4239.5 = 7.38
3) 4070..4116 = 6.82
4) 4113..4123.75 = 7.06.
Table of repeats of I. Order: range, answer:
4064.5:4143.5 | 8.216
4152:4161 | 7.121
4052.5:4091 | 8.866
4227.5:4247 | 8.152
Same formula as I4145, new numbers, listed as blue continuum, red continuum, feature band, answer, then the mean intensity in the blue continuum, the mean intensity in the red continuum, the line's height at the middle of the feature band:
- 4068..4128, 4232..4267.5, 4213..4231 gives -0.014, 6.97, 7.45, 7.36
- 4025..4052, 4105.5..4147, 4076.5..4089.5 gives 0.022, 7.71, 7.06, 7.38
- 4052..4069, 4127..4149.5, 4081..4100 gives 0.106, 7.8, 7.24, 7.59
